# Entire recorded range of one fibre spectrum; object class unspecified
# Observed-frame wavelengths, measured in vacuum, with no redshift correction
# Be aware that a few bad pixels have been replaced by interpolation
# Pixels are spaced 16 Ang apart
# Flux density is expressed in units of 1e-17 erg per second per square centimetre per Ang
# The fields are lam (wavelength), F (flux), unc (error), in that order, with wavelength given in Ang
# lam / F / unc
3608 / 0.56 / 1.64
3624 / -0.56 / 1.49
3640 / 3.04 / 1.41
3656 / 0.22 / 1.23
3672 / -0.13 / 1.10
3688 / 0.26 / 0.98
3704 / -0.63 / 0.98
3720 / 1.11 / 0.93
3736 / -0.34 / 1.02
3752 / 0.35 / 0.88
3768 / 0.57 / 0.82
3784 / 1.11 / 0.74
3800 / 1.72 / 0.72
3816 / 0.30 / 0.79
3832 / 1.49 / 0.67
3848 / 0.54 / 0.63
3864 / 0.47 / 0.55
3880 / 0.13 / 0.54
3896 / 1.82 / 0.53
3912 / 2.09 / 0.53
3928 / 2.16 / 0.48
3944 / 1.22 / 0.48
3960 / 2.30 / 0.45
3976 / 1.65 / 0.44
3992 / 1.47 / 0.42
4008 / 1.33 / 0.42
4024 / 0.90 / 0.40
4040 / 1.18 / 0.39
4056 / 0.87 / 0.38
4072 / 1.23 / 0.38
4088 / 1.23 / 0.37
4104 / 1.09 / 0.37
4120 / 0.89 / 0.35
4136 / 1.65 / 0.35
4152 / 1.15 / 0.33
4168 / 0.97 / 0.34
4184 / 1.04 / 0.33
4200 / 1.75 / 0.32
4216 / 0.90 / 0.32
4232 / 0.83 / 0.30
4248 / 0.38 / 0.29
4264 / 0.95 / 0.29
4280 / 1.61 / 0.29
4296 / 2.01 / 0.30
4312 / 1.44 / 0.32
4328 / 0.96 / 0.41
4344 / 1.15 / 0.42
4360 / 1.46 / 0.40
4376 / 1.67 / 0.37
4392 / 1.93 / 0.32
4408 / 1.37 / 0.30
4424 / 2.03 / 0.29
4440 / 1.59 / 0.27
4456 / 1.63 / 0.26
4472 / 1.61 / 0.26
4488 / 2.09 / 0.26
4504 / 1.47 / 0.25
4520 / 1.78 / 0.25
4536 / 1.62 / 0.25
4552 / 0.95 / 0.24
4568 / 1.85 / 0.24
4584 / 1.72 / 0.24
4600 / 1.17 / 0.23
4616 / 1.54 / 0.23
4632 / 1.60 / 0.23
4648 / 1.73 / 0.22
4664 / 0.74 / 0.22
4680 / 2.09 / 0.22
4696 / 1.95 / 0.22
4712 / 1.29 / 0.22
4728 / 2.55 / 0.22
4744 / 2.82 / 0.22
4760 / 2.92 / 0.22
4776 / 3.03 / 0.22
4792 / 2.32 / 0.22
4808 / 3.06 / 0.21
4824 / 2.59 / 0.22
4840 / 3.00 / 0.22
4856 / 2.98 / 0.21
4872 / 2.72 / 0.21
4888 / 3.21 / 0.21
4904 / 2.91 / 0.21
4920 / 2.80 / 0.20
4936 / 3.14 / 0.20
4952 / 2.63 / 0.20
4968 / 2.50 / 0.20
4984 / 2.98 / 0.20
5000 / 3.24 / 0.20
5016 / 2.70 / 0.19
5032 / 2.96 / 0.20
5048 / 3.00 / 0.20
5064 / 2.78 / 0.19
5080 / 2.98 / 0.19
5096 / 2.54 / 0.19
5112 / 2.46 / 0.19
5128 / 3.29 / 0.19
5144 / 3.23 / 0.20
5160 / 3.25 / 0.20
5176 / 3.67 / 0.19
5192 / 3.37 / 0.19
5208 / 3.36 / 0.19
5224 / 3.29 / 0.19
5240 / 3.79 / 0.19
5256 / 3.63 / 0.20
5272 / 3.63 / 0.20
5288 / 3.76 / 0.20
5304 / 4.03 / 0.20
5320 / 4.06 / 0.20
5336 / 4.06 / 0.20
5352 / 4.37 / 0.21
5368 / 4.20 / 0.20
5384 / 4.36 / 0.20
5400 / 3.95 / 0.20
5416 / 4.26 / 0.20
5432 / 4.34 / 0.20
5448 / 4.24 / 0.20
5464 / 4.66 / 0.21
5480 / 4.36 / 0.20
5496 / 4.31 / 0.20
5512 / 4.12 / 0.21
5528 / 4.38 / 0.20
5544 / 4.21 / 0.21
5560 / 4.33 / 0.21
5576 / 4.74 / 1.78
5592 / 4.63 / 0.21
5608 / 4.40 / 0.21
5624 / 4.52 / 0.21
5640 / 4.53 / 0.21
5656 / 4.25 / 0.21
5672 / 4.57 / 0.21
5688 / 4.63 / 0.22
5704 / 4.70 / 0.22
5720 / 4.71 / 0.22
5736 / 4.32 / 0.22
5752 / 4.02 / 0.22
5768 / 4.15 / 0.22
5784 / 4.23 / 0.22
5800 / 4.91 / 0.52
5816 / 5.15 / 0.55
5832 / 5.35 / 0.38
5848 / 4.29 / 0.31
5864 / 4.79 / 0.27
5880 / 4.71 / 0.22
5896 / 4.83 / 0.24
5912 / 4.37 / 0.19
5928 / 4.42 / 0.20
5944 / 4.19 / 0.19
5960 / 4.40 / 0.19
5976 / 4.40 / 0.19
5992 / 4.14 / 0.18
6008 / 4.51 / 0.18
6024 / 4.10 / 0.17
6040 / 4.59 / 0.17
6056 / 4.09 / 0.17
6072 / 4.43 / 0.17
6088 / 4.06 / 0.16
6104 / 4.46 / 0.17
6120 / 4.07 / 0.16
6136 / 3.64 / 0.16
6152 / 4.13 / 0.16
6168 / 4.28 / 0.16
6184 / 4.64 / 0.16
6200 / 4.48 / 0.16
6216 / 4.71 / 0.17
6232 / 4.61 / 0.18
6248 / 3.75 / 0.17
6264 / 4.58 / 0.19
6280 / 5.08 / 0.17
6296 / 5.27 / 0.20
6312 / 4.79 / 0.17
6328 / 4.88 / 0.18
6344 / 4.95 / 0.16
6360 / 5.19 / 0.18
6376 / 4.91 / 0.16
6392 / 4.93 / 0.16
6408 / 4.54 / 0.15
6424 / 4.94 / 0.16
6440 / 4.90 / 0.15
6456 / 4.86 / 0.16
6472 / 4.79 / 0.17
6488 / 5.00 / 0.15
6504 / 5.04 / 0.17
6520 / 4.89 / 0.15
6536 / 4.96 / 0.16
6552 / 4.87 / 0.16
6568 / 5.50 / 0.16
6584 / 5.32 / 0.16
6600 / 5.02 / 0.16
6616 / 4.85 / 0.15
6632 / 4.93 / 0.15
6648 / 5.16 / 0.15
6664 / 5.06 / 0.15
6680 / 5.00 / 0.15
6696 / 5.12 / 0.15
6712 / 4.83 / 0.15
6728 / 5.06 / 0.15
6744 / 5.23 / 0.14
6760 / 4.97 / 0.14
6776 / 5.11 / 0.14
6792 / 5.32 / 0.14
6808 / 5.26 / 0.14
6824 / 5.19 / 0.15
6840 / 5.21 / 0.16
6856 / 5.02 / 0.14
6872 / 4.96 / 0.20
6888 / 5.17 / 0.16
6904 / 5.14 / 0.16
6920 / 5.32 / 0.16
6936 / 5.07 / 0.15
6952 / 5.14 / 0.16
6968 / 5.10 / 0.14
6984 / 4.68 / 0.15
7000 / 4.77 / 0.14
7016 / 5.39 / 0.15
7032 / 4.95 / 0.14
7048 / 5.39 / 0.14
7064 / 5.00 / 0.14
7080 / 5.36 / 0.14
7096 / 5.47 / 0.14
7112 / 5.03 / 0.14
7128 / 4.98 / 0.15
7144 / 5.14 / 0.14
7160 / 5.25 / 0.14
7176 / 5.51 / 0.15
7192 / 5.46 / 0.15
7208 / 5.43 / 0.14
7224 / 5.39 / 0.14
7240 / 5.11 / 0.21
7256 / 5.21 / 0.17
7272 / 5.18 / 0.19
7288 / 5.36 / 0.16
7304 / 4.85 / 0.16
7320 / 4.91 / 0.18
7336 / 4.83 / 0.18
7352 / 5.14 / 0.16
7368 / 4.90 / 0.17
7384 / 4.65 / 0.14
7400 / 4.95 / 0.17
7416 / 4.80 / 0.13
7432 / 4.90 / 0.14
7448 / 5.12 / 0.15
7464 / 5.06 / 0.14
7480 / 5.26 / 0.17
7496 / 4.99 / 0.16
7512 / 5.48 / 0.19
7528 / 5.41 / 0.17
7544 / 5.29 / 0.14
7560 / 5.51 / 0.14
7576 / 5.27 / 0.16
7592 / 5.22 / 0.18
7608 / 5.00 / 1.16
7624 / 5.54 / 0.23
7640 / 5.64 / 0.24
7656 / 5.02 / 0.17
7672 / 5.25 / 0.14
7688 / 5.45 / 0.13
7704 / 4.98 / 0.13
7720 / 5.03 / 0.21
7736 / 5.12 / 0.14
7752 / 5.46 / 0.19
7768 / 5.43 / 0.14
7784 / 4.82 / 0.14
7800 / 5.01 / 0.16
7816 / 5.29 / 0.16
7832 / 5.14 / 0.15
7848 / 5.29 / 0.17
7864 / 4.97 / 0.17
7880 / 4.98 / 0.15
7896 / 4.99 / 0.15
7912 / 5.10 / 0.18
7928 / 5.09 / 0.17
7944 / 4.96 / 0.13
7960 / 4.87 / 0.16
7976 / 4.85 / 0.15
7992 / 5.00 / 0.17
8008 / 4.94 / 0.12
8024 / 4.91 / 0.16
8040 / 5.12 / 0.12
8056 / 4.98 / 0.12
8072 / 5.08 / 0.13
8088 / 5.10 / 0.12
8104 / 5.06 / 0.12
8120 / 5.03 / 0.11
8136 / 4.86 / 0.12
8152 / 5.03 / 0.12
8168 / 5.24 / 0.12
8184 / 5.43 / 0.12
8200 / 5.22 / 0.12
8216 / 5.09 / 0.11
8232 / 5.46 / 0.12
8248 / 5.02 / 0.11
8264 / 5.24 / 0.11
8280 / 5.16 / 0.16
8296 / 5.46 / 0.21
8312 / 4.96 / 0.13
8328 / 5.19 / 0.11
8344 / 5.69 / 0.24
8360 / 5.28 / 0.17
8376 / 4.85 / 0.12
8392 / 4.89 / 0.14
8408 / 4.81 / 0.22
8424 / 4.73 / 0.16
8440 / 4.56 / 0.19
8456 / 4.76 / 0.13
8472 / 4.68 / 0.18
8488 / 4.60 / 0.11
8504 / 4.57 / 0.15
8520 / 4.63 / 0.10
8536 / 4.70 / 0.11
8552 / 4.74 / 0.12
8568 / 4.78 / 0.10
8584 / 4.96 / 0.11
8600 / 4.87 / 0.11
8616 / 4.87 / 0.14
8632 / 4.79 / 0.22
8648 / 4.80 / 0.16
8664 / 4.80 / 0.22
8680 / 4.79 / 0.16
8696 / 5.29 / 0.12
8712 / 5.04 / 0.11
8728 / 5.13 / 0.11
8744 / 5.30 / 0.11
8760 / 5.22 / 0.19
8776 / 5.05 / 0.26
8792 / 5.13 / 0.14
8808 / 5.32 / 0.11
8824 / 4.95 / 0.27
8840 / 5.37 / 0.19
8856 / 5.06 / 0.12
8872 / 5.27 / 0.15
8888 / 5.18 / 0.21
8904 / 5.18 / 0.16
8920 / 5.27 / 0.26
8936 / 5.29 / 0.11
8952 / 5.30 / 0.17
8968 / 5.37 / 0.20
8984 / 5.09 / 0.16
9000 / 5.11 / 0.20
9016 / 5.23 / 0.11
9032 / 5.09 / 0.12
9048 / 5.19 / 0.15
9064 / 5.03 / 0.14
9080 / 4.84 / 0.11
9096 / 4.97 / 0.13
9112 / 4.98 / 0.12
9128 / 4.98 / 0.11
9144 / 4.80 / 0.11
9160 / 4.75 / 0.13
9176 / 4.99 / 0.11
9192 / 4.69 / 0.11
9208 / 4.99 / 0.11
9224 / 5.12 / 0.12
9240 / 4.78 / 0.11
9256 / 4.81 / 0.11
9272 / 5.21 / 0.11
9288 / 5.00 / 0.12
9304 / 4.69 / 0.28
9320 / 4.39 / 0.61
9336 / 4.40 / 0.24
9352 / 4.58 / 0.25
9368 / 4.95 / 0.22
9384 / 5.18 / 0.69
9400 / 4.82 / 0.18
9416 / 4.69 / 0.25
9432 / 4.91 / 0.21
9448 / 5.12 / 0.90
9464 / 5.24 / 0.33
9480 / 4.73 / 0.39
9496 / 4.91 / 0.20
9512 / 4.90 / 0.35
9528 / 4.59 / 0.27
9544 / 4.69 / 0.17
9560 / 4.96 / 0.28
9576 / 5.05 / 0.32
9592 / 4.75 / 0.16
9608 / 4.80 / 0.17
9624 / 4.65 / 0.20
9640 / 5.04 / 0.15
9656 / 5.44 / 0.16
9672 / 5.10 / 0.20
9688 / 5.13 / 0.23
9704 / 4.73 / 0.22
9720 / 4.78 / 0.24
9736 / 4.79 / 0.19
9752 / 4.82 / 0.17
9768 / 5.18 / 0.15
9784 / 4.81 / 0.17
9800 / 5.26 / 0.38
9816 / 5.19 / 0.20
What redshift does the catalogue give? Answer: 0.186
